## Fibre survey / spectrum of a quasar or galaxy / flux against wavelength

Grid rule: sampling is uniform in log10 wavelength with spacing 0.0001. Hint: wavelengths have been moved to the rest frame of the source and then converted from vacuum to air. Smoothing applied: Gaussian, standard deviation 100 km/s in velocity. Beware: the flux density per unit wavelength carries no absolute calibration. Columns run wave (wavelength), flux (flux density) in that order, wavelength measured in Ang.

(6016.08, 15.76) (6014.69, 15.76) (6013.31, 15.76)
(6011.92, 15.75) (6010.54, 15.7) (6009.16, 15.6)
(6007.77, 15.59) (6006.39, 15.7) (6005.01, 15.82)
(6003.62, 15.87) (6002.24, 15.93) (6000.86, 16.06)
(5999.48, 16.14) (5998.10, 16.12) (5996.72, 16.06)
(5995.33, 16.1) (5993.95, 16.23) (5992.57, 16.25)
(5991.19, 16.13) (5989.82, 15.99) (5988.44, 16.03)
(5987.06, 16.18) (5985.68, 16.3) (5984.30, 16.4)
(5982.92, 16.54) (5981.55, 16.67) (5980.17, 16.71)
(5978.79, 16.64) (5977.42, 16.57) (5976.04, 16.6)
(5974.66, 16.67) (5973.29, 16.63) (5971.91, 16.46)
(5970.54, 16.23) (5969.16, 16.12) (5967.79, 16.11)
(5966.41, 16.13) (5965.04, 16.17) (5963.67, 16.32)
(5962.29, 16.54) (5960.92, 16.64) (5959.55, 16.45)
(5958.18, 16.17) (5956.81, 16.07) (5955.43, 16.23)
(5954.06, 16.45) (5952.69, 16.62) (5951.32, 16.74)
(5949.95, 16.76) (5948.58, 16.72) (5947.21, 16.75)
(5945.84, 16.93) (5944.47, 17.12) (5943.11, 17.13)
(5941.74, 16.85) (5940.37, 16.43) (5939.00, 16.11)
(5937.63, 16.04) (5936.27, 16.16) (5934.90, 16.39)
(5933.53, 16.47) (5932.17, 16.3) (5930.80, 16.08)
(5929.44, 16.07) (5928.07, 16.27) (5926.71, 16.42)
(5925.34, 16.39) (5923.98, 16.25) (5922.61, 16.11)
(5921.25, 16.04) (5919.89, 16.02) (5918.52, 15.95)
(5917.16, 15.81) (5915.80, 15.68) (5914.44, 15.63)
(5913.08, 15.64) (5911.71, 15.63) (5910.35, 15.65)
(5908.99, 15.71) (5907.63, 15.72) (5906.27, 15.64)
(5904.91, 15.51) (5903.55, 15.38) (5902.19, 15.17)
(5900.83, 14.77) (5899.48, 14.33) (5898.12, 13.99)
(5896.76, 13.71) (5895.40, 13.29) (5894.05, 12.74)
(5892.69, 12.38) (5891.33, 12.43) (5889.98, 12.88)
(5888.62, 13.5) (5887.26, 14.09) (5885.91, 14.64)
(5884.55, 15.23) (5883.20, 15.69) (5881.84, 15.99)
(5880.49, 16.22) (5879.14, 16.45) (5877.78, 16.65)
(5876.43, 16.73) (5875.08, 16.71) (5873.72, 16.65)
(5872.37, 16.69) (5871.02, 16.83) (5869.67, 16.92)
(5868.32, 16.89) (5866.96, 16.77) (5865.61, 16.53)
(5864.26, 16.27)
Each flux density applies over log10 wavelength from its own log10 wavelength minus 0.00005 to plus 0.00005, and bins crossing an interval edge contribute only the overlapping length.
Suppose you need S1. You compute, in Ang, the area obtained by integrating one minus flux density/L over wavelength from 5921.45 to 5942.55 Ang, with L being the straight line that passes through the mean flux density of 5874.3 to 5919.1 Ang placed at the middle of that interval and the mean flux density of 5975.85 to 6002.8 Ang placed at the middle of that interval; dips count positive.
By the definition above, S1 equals -1.08 Ang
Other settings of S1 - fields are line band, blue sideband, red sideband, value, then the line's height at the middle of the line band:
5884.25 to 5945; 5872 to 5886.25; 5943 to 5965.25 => 3.7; 16.4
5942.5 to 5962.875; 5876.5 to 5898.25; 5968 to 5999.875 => -1.2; 15.7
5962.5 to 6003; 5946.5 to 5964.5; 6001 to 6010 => -0.5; 16.1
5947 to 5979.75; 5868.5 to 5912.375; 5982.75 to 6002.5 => -1.2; 15.9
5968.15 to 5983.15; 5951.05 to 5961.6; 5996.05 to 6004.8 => -0.3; 16.2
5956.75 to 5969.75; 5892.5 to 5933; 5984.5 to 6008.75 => -0.4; 15.8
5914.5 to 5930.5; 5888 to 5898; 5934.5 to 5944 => -0.9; 15.2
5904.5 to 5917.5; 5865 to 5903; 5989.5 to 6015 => -0.3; 15.3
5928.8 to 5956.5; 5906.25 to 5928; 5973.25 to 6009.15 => -0.9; 16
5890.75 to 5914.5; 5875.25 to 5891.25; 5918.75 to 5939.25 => 1.6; 15.6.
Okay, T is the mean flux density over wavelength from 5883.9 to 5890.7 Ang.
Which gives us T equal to 14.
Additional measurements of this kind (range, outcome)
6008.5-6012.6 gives 15.7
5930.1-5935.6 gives 16.3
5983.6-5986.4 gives 16.3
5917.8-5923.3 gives 16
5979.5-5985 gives 16.6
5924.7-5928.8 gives 16.3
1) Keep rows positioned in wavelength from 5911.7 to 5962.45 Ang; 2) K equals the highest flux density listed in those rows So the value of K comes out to 17.13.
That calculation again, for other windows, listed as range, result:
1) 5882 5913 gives 15.72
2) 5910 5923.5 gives 16.11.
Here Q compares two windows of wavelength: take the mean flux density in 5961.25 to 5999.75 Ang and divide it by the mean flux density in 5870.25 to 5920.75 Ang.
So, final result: 1.07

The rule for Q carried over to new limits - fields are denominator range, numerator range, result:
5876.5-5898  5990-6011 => 1.10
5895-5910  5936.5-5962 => 1.11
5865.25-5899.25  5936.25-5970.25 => 1.08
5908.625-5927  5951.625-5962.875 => 1.03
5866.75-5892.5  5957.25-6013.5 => 1.04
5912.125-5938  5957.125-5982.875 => 1.02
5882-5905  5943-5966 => 1.17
